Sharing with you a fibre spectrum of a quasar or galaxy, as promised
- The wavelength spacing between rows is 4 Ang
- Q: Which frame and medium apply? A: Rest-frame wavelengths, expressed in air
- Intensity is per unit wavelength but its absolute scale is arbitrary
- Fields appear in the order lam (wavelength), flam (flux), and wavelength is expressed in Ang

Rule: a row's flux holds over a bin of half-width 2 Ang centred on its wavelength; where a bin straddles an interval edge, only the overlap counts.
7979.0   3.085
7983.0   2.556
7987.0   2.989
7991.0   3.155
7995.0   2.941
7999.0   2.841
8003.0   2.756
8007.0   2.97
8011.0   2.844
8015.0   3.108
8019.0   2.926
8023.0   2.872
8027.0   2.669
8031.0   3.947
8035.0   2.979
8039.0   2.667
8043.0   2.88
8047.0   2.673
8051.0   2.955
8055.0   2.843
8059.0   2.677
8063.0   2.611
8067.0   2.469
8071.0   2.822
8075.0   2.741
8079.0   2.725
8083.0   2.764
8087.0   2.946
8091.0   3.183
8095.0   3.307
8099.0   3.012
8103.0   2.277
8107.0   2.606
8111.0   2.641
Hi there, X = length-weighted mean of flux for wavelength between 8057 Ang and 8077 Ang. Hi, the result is 2.66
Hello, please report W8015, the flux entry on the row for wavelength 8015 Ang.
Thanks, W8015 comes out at 3.108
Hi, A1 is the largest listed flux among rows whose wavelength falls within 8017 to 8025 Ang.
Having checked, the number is 2.926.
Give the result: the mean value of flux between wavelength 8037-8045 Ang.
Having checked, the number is 2.77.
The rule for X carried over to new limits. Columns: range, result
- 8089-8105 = 2.94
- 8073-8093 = 2.87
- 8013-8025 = 2.97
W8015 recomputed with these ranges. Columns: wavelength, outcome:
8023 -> 2.872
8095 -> 3.307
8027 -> 2.669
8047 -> 2.673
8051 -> 2.955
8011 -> 2.844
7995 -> 2.941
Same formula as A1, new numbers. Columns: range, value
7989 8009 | 3.155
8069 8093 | 3.183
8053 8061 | 2.843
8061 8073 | 2.822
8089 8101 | 3.307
